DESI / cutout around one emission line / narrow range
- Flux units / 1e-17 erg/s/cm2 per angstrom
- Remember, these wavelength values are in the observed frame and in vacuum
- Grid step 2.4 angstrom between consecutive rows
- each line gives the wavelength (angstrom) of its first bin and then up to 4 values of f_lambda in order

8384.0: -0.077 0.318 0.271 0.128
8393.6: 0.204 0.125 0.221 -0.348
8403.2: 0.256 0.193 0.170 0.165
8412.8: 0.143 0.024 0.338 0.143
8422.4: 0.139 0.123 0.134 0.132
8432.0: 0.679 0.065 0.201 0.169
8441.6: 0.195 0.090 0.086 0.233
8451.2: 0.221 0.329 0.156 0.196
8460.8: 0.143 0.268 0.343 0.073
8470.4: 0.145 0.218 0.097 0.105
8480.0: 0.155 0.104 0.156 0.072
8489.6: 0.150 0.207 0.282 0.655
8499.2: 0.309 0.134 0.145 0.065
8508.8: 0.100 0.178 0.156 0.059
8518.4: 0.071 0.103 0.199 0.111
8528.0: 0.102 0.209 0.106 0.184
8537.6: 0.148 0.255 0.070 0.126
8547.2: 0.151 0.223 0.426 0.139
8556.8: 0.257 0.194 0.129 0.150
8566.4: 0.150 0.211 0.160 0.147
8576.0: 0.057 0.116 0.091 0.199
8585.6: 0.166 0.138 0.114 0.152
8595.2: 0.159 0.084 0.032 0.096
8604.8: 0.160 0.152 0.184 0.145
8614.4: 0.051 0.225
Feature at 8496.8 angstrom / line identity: H-gamma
